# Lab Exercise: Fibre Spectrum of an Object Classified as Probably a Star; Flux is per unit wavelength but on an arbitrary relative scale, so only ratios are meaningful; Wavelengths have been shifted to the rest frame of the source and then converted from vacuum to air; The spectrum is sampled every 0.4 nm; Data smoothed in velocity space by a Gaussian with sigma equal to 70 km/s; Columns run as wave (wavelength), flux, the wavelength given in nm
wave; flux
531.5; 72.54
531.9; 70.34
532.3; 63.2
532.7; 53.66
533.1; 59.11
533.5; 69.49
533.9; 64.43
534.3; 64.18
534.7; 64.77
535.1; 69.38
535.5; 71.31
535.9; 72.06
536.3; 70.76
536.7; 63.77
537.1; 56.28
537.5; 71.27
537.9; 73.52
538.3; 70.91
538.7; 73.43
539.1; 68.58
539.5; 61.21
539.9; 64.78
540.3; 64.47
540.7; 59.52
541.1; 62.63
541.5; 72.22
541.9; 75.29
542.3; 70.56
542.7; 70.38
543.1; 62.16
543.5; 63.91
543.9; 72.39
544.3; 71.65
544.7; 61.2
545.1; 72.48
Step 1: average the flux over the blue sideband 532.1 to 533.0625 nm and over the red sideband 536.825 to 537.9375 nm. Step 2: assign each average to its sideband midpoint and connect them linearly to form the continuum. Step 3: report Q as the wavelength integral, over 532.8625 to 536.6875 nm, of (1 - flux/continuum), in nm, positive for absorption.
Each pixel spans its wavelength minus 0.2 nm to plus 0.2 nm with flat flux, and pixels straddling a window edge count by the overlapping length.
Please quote -0.312 nm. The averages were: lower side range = 58.5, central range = 67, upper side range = 65.9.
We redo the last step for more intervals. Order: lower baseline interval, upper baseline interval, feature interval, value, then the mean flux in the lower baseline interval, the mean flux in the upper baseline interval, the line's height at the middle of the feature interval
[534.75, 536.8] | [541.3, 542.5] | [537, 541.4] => 0.30 nm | 69.4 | 72.7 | 71.2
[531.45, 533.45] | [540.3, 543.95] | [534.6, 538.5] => -0.20 nm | 63.5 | 67.3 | 65.1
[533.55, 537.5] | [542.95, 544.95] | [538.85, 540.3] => 0.03 nm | 66.7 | 66.5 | 66.6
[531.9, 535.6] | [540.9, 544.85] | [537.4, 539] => -0.14 nm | 64.5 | 68.3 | 66.4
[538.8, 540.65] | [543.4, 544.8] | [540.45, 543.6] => -0.03 nm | 64.8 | 68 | 66.5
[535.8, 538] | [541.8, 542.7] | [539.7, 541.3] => 0.18 nm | 67.5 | 72.1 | 70.6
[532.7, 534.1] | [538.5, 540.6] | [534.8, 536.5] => -0.17 nm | 62.8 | 66.2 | 64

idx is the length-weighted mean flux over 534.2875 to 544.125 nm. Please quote 67.7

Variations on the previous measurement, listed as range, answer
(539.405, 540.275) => 63.5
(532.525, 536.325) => 65.8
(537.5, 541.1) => 67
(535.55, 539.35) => 68.9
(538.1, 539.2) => 71.2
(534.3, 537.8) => 67.4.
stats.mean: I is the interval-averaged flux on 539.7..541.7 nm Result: 64.7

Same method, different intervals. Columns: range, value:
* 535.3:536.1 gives 71.7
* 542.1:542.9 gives 70.5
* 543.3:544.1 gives 68.2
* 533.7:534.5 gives 64.3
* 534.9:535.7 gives 70.3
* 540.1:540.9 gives 62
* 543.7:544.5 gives 72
